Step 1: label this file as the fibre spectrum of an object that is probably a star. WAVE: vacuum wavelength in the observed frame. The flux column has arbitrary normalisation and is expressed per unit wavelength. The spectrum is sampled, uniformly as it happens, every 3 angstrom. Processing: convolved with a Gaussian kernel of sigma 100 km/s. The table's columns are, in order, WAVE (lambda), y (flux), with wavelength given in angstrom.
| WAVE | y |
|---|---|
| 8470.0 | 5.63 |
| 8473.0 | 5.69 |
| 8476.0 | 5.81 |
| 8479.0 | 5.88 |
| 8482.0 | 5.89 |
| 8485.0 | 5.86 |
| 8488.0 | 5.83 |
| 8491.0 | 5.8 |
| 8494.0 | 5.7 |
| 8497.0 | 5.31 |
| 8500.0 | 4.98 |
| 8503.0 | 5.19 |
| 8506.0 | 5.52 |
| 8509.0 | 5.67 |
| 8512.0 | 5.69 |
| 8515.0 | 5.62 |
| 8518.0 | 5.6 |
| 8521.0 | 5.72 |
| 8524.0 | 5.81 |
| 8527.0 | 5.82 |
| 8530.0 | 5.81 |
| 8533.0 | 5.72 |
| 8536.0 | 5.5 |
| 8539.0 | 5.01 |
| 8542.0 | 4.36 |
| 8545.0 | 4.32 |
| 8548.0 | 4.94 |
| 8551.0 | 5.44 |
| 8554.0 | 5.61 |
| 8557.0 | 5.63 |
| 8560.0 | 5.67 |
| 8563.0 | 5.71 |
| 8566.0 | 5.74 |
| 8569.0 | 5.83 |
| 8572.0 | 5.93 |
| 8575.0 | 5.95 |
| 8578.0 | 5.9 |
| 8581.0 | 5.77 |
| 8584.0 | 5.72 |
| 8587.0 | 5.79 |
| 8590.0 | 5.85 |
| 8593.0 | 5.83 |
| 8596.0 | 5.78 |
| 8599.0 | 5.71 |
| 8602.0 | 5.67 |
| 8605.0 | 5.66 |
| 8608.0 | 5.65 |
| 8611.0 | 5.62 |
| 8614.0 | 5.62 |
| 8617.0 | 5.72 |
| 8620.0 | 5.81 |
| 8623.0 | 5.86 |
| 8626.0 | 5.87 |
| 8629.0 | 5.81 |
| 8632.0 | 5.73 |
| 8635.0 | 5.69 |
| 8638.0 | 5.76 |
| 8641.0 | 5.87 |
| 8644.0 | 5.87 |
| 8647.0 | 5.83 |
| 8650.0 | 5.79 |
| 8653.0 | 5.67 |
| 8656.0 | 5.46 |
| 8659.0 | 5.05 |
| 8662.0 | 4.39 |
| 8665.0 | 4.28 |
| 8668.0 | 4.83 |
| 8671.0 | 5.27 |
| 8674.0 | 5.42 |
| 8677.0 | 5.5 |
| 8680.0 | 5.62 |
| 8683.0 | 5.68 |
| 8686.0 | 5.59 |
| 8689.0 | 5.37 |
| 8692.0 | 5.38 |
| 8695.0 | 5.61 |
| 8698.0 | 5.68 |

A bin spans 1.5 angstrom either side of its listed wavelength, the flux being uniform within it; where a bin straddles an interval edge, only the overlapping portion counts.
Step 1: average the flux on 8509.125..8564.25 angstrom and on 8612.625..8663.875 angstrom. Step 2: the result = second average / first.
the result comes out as 1.0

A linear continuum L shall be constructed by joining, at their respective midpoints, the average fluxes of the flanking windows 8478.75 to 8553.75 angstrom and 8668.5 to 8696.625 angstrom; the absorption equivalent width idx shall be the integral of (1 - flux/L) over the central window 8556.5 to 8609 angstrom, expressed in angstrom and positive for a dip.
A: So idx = -2.8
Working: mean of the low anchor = 5.48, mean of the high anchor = 5.47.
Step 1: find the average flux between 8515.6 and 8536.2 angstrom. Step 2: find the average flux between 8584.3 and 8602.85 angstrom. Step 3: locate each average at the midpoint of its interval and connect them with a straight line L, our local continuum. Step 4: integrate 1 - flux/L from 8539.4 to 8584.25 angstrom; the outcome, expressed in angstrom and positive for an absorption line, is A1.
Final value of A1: 2.1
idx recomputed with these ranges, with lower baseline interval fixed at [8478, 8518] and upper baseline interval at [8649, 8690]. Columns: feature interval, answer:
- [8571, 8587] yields -1.2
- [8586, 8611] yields -1.5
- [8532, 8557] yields 1.7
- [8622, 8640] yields -1.5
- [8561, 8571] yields -0.5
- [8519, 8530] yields -0.4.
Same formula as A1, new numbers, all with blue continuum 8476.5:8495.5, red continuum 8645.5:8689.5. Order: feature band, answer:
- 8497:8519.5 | 1.19 angstrom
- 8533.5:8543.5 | 1.14 angstrom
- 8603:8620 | -0.61 angstrom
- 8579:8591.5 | -0.54 angstrom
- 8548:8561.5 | 0.28 angstrom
